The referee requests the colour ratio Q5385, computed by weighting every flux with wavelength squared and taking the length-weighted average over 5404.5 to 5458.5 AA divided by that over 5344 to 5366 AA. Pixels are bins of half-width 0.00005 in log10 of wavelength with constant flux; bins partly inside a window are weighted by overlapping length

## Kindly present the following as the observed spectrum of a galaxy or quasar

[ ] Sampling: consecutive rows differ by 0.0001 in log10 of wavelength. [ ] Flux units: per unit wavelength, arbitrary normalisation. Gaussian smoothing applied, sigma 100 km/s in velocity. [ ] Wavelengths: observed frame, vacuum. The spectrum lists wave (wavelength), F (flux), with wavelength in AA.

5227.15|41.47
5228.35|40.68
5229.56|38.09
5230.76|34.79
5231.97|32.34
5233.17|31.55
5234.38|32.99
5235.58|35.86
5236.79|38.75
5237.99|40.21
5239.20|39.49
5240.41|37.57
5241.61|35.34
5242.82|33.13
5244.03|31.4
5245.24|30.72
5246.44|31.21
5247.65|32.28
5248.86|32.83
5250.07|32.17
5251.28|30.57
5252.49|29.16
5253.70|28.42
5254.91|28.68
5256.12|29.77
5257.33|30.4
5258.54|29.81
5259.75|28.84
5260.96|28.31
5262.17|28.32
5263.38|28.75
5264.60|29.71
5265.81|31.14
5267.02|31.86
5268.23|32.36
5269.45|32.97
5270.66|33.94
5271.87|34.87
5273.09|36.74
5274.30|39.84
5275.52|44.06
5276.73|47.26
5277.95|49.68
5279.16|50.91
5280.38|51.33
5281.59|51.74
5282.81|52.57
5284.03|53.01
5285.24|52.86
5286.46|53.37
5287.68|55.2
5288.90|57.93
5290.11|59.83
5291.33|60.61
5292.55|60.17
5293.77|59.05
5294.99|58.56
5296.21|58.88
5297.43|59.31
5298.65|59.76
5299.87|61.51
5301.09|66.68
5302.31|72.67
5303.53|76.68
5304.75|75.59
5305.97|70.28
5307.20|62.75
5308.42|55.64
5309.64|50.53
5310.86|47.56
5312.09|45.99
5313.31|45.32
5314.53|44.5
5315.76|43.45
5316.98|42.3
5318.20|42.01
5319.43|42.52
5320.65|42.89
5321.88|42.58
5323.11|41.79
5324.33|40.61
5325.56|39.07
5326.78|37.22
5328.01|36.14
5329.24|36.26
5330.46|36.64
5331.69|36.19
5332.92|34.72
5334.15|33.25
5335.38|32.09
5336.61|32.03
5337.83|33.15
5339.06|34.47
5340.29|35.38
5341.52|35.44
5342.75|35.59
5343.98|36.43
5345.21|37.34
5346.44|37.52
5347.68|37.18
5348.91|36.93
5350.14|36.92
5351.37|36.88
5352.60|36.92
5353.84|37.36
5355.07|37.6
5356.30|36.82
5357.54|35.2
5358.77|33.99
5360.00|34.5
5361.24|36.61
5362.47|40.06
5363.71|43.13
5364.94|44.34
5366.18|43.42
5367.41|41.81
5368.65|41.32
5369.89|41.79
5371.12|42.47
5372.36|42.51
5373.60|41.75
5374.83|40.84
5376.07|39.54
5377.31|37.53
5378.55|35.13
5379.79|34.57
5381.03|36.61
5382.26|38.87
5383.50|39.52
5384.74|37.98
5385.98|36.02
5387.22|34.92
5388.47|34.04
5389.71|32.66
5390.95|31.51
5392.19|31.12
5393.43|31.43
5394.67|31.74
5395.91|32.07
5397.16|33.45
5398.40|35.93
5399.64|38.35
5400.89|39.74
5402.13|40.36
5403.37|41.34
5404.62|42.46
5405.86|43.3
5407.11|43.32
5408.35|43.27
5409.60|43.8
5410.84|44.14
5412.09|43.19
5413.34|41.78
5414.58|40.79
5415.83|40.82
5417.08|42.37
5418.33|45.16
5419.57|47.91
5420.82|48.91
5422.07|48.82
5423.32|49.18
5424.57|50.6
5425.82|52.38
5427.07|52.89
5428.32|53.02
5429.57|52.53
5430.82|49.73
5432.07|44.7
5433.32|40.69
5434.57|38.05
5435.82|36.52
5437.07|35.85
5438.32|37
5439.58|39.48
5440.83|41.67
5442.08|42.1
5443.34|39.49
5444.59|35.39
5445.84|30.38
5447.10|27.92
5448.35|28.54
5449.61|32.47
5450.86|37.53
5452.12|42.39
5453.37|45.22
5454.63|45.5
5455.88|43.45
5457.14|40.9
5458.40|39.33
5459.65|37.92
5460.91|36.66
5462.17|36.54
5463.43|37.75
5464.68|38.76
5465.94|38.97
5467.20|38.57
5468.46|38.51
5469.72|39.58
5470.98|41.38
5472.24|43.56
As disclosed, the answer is 1.2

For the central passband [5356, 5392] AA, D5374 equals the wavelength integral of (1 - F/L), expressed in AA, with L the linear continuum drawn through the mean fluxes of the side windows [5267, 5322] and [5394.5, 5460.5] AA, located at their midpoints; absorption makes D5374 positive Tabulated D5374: 5.89 AA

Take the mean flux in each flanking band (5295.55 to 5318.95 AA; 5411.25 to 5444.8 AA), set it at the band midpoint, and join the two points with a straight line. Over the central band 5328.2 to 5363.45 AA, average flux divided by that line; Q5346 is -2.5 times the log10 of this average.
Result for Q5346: 0.42 mag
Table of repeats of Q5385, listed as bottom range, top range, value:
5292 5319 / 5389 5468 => 0.74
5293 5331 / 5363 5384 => 0.80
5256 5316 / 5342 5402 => 0.79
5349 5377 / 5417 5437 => 1.22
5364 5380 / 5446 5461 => 0.96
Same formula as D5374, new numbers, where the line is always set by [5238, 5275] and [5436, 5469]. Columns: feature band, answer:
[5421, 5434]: -4.2 AA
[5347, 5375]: -3.0 AA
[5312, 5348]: -4.1 AA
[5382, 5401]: 0.7 AA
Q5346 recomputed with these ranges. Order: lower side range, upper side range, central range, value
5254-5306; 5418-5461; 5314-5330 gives 0.13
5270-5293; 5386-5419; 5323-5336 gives 0.23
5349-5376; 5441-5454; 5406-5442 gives -0.20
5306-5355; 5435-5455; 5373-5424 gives -0.03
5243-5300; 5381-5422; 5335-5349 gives 0.15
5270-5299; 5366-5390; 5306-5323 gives 0.00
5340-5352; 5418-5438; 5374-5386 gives 0.08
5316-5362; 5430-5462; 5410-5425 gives -0.18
